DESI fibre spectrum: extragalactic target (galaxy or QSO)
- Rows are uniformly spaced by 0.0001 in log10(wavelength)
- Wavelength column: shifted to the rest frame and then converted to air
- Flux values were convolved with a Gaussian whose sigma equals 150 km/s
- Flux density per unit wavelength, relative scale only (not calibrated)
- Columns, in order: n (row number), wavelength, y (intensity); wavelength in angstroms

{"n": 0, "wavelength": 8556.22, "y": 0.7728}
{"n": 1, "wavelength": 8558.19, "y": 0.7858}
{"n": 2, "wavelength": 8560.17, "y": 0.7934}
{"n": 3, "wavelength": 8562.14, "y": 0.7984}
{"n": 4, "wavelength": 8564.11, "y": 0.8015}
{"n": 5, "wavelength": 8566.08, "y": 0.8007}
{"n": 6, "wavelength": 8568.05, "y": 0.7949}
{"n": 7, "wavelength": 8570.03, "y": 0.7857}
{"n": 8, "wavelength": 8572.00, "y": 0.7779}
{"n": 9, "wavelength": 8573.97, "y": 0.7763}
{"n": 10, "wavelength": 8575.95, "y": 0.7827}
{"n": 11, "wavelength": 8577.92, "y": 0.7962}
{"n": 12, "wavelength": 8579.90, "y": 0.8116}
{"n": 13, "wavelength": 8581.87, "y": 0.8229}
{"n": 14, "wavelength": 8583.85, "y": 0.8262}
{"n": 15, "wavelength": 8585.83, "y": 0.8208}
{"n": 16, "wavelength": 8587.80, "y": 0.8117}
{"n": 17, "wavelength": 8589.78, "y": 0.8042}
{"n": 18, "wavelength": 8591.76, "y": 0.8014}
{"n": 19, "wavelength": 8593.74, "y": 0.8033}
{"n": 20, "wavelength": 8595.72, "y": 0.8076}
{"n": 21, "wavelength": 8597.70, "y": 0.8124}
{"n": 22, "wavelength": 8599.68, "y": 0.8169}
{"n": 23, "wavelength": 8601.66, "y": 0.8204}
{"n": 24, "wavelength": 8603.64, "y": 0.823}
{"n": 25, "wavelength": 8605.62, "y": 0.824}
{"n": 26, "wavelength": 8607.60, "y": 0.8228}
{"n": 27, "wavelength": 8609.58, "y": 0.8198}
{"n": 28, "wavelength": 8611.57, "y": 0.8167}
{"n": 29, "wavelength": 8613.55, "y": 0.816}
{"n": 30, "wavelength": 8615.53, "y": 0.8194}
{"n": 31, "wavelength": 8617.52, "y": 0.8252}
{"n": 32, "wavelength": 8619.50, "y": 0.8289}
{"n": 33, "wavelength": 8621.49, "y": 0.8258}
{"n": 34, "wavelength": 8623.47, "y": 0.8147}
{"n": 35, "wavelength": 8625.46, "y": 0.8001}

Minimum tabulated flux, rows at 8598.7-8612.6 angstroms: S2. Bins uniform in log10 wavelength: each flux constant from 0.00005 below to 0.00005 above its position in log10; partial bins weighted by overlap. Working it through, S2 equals 0.8167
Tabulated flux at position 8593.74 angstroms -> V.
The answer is 0.8033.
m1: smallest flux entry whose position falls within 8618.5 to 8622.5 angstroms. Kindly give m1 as 0.8258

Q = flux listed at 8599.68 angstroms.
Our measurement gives 0.8169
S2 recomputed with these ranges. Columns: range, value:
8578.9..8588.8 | 0.8116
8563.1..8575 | 0.7763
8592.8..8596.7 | 0.8033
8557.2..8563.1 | 0.7858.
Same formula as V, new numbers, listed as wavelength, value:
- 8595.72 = 0.8076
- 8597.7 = 0.8124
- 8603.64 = 0.823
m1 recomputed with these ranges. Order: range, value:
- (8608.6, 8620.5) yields 0.816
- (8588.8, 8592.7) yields 0.8014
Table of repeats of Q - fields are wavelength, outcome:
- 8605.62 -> 0.824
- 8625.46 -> 0.8001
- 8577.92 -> 0.7962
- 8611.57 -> 0.8167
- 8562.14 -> 0.7984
